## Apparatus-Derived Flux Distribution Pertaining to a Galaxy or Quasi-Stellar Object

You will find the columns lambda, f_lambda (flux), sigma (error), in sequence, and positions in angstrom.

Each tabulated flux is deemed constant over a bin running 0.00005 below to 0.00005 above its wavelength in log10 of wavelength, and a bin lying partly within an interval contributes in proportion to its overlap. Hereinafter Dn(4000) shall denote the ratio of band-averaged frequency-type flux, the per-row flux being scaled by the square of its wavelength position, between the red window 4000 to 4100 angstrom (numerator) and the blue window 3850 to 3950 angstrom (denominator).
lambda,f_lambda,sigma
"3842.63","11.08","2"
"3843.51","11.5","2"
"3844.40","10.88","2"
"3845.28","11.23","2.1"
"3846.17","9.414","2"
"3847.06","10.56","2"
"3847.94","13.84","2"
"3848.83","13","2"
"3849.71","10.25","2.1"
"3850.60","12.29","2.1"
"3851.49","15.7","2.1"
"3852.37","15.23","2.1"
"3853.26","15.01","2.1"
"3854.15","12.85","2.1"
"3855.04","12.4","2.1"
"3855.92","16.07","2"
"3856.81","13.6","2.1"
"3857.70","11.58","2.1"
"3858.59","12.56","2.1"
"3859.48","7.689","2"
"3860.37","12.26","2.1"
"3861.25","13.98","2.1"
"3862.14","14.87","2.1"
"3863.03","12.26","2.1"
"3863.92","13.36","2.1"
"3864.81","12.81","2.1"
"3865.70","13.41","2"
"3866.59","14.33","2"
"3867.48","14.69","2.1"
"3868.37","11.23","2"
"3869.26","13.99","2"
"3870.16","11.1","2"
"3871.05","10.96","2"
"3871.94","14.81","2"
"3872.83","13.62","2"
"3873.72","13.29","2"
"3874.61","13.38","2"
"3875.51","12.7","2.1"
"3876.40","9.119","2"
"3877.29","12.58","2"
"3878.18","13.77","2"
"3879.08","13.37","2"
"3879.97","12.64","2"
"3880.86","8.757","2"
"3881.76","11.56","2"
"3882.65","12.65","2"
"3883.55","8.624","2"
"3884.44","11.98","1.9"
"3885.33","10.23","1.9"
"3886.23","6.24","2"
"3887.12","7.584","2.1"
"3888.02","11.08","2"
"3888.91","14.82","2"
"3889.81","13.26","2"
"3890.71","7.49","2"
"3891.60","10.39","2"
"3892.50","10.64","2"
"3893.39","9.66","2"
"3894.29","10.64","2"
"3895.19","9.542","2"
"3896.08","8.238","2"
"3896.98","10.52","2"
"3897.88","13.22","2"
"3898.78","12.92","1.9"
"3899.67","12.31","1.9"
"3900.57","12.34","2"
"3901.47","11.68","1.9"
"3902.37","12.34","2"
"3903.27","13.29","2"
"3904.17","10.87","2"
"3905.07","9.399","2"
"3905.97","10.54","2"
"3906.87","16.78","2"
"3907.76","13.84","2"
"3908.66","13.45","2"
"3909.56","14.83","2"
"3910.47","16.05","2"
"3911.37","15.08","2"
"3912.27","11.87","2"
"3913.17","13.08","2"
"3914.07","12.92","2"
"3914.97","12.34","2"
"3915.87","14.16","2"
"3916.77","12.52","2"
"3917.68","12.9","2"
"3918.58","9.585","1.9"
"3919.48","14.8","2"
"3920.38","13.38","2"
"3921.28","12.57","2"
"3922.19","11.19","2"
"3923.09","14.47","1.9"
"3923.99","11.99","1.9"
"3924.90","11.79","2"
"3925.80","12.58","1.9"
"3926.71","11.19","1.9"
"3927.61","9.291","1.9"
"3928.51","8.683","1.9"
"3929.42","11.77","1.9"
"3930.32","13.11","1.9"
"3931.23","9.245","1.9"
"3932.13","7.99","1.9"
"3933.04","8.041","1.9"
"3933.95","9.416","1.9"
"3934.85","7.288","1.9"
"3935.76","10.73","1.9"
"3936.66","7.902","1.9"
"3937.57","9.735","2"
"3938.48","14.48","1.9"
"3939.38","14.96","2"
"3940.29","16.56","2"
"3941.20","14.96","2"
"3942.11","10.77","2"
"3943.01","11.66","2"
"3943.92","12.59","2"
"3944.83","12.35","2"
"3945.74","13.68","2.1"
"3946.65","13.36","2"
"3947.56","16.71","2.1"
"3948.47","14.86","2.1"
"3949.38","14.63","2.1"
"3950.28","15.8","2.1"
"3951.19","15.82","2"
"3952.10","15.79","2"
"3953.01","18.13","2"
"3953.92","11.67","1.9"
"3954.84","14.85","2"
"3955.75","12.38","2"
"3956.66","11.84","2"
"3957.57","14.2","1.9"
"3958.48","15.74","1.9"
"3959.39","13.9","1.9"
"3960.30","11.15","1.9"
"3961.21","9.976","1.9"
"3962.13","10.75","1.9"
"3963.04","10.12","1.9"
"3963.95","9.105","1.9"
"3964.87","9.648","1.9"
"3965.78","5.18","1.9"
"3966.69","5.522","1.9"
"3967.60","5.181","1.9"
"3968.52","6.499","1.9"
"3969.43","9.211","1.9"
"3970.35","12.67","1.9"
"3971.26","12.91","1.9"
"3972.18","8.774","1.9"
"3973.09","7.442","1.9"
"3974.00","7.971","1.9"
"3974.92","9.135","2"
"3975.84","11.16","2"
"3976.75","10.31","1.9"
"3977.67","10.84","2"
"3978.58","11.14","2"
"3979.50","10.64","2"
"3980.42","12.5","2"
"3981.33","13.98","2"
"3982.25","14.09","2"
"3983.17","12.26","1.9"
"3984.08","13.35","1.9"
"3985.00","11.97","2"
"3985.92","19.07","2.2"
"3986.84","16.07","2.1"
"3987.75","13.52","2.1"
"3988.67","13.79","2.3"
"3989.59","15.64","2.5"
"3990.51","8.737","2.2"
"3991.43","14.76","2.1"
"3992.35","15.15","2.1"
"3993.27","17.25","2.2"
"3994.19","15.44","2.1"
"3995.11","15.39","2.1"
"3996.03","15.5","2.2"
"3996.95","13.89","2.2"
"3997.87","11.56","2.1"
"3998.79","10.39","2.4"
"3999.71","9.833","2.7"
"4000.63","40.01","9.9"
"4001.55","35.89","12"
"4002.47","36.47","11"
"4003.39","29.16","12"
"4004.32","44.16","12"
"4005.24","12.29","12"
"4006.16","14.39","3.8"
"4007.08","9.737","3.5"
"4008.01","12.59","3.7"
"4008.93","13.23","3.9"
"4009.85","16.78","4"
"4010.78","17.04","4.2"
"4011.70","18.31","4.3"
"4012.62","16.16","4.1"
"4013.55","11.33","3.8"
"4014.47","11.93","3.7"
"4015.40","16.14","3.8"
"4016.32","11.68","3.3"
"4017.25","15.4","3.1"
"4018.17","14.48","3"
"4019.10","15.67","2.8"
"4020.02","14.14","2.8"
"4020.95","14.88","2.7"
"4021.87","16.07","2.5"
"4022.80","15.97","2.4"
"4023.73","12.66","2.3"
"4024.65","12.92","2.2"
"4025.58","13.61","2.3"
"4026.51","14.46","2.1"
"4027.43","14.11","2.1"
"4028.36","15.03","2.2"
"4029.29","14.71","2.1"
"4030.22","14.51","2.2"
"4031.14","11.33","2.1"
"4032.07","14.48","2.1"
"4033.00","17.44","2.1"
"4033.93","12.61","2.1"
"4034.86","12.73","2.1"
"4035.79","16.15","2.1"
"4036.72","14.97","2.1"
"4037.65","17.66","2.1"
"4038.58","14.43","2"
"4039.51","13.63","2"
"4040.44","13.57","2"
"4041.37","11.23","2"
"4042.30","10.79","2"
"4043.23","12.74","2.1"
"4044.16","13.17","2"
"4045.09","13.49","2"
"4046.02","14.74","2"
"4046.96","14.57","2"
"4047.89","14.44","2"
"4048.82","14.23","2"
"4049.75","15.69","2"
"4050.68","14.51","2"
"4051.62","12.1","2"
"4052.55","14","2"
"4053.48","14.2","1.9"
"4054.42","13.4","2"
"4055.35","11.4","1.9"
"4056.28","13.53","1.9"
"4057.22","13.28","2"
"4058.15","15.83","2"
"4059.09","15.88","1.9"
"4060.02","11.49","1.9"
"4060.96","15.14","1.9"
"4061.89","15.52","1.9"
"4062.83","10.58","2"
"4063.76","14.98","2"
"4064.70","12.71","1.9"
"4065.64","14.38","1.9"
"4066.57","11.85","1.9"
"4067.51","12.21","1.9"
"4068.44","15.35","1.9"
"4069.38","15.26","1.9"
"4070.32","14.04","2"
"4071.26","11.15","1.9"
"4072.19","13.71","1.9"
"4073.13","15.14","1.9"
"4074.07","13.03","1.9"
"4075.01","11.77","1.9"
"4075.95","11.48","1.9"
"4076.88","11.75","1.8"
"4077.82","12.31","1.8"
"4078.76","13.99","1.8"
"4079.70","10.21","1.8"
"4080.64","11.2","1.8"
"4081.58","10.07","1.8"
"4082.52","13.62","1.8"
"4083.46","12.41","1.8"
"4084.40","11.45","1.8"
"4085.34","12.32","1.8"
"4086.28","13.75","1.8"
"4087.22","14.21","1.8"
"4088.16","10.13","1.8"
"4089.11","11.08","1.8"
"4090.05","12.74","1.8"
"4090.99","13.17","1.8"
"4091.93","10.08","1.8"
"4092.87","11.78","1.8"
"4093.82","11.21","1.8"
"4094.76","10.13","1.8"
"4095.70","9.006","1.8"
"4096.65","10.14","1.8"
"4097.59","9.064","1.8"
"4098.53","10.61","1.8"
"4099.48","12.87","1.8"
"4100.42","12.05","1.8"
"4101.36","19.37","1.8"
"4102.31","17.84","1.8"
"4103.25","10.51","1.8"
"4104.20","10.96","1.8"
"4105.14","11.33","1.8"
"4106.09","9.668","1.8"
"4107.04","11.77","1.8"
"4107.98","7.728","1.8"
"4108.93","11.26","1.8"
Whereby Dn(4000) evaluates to 1.27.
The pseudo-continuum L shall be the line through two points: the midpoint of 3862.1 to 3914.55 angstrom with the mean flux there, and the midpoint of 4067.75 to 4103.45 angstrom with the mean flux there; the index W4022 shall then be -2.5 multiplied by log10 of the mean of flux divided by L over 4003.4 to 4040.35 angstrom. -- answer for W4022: -0.24 mag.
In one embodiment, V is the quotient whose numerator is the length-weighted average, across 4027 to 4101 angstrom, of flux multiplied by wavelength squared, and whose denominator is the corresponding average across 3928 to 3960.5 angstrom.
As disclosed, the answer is 1.1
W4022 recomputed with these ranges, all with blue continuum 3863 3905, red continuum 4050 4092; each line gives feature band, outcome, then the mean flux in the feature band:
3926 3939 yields 0.20 mag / 10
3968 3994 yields 0.02 mag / 12.2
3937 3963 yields -0.12 mag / 13.6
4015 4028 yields -0.15 mag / 14.4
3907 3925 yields -0.12 mag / 13.2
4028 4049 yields -0.10 mag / 14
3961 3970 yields 0.45 mag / 8.11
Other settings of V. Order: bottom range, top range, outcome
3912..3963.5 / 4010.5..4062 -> 1.20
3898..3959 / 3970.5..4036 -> 1.24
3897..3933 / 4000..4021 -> 1.64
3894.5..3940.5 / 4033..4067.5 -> 1.24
